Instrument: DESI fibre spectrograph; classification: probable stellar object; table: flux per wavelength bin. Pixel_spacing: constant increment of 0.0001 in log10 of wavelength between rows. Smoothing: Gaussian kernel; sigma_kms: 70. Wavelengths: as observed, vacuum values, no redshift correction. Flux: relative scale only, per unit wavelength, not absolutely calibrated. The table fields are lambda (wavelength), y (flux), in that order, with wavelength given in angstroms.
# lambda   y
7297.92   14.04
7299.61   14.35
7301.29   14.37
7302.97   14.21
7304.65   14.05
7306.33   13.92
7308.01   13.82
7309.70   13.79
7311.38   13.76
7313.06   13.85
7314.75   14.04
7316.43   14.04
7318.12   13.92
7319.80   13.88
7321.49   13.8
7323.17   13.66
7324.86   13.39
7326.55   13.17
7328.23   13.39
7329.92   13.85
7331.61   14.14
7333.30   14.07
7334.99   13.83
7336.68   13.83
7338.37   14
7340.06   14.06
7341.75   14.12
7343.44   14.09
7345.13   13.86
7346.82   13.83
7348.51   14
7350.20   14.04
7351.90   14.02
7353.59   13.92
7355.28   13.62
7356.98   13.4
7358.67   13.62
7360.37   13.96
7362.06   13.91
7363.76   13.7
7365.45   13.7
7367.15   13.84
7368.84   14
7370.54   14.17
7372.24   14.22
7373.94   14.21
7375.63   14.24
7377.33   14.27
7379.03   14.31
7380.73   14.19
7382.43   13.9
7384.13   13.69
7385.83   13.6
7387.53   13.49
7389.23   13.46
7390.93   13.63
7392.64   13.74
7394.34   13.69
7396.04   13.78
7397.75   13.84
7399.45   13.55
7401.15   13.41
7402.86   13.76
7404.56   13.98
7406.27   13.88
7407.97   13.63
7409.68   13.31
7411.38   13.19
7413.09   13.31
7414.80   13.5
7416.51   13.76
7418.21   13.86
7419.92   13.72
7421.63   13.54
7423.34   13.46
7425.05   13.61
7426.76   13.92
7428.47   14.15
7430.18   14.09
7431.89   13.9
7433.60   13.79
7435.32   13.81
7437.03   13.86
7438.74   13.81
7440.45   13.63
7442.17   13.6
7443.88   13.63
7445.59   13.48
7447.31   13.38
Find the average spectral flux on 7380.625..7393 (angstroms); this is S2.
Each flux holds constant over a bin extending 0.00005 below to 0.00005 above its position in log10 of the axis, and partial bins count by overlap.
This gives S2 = 13.7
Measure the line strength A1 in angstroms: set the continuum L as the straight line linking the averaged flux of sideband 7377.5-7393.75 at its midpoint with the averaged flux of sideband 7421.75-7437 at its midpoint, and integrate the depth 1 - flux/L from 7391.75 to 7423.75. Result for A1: 0.4 angstroms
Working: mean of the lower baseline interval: 13.8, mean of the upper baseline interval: 13.8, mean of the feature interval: 13.6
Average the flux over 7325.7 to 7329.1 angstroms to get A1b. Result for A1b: 13.3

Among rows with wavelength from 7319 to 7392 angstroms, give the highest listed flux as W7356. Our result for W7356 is 14.31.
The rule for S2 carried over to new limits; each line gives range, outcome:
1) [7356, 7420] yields 13.8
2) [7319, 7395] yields 13.9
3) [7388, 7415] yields 13.6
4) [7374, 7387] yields 14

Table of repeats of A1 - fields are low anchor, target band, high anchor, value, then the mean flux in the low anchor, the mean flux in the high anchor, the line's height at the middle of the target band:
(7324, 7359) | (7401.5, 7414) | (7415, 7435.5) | 0.2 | 13.8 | 13.8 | 13.8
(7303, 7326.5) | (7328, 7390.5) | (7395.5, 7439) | -0.6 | 13.8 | 13.7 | 13.8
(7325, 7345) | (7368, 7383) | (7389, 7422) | -0.5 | 13.8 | 13.6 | 13.7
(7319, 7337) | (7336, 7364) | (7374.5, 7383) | 0.1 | 13.7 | 14.2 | 13.9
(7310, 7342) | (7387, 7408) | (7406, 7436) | 0.1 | 13.8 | 13.7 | 13.7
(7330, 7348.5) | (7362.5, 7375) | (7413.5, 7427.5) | -0.1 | 14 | 13.7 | 13.9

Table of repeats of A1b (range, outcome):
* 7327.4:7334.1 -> 13.8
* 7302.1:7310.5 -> 14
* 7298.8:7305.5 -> 14.3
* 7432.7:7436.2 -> 13.8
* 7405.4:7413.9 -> 13.5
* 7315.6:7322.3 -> 13.9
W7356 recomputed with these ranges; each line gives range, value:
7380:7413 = 14.19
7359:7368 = 13.96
